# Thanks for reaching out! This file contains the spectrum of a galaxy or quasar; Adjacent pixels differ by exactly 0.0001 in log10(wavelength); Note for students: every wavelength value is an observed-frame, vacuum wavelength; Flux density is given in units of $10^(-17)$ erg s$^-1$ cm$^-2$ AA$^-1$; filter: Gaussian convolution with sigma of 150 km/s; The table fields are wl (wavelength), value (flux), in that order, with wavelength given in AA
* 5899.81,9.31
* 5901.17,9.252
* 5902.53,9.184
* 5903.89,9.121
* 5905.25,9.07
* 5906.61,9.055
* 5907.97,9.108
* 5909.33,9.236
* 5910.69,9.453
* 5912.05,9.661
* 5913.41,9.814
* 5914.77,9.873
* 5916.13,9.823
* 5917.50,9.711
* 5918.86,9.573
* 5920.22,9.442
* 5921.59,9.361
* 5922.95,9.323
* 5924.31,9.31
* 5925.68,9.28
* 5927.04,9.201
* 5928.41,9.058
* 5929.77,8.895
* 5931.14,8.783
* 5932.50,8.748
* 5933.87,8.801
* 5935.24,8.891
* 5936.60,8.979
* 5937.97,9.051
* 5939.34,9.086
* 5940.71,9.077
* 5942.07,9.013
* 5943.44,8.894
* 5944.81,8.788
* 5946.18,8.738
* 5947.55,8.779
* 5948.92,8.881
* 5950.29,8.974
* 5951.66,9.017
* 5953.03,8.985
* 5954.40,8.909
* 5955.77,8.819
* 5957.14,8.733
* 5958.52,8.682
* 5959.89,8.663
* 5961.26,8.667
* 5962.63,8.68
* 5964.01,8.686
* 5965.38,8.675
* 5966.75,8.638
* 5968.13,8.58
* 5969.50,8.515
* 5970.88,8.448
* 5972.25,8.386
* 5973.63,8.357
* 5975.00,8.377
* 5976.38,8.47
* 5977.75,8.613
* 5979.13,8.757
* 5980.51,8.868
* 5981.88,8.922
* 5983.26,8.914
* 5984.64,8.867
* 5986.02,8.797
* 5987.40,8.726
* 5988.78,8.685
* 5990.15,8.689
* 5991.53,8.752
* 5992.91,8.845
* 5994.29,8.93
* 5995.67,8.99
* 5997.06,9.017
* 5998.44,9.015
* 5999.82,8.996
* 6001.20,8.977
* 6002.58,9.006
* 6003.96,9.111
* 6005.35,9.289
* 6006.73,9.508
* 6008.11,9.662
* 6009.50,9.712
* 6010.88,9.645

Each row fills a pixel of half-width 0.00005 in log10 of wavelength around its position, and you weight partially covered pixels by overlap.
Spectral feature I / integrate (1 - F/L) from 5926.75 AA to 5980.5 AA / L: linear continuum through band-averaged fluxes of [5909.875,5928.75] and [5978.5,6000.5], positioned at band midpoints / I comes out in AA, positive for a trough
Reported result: 2.4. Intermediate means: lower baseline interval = 9.5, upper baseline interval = 8.86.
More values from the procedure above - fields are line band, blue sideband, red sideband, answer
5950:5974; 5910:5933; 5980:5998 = 0.98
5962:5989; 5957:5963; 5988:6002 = 0.39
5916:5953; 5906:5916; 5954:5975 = 0.11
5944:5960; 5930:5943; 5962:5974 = -0.17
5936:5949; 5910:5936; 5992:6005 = 0.42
